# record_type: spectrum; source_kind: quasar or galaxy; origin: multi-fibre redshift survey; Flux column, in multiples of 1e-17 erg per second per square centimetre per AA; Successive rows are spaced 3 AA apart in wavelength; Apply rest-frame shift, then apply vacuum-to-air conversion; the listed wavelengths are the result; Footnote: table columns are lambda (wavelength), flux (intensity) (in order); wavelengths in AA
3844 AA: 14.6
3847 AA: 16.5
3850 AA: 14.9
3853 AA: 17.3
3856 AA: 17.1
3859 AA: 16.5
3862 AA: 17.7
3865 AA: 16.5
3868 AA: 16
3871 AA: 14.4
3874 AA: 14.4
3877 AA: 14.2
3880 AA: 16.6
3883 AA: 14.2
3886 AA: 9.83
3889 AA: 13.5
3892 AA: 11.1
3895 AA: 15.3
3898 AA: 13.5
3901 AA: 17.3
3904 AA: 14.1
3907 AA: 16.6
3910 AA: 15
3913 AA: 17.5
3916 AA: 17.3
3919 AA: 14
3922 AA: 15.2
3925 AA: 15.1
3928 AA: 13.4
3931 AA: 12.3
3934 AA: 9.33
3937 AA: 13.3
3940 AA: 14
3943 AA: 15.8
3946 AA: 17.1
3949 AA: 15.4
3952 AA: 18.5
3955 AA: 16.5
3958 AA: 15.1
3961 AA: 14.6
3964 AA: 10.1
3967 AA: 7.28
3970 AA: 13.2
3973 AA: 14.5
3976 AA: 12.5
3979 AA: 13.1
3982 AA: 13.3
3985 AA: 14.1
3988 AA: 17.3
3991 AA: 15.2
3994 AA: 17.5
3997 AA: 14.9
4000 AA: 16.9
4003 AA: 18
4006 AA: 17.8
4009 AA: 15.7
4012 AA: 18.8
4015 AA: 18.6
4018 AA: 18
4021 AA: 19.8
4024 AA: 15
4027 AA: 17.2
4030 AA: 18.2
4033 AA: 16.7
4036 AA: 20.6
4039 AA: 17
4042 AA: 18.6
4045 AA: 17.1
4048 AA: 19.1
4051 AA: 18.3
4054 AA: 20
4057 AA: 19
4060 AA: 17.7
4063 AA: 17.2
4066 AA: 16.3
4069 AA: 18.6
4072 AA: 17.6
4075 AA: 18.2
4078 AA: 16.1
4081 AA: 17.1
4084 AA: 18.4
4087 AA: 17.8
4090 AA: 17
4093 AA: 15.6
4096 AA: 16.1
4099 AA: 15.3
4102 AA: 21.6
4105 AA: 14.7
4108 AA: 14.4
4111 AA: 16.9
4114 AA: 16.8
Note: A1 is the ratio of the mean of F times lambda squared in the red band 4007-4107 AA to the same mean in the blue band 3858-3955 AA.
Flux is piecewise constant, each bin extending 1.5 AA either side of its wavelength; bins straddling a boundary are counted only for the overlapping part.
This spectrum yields 1.3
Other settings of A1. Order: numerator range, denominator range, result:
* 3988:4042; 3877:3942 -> 1.29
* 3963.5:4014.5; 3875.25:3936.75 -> 1.09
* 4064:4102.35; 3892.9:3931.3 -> 1.24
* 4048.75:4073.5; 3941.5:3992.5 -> 1.33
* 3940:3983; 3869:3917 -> 0.99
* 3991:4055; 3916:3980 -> 1.32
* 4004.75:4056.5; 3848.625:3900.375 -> 1.31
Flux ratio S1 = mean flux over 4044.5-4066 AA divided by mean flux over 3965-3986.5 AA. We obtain 1.5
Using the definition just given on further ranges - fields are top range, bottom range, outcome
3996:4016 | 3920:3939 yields 1.31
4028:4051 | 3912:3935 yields 1.27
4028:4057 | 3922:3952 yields 1.29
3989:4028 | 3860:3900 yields 1.19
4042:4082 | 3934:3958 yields 1.17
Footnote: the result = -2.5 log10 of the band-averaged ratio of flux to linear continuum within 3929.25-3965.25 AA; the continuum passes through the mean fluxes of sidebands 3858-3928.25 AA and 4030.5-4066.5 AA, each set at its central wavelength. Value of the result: 0.12 mag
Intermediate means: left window 15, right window 18.2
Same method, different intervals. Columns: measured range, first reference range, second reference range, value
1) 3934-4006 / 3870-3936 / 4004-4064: 0.11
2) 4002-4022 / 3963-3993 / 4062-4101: -0.24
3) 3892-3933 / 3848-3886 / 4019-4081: 0.09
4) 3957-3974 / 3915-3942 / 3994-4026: 0.24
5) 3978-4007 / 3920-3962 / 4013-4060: 0.05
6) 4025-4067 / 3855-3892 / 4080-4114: -0.11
